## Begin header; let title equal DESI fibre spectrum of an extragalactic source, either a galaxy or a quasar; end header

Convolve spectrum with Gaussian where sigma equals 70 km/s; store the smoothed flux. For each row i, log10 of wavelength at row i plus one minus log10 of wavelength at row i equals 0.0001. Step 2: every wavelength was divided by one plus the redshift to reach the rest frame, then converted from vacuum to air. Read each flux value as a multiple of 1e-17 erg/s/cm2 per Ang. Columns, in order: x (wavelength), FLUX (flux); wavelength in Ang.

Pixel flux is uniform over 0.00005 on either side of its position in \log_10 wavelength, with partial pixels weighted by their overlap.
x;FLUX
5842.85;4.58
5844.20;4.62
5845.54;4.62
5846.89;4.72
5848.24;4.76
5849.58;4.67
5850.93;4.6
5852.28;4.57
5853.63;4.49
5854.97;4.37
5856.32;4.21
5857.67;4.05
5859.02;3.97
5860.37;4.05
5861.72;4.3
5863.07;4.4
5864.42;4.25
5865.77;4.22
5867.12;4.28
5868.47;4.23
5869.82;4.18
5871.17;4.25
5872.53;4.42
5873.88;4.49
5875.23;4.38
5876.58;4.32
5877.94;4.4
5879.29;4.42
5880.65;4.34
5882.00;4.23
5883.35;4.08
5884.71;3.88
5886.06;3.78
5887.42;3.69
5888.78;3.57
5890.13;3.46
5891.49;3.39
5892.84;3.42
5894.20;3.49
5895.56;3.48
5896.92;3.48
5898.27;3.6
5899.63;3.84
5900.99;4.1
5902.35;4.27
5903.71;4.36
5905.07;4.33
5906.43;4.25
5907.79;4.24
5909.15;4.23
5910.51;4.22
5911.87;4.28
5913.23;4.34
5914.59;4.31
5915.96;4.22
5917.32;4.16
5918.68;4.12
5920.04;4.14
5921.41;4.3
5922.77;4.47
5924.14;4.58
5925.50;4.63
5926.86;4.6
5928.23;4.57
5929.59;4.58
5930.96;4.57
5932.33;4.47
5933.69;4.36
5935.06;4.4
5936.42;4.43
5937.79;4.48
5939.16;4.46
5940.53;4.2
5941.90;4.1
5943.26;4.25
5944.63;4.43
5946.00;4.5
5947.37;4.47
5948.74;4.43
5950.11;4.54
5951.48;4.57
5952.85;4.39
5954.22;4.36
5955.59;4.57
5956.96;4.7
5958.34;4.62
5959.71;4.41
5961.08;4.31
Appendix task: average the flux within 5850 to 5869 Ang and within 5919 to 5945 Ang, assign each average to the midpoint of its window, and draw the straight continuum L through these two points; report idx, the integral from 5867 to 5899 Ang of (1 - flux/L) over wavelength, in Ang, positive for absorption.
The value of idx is 2.71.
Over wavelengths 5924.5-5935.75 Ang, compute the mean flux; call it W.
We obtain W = 4.53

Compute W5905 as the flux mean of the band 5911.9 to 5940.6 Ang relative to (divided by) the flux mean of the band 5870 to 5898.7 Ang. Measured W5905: 1.12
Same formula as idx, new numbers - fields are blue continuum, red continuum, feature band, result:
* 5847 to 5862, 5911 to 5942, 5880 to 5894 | 2.0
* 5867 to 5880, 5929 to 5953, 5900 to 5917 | 0.5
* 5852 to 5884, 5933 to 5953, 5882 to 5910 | 3.0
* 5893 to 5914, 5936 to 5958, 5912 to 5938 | -1.1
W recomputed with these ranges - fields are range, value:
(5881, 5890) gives 3.87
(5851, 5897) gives 4.09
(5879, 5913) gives 3.94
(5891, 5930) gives 4.14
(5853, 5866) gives 4.23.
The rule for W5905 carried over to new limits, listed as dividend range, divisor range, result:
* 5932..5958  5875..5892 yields 1.11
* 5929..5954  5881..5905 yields 1.17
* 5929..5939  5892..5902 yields 1.22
